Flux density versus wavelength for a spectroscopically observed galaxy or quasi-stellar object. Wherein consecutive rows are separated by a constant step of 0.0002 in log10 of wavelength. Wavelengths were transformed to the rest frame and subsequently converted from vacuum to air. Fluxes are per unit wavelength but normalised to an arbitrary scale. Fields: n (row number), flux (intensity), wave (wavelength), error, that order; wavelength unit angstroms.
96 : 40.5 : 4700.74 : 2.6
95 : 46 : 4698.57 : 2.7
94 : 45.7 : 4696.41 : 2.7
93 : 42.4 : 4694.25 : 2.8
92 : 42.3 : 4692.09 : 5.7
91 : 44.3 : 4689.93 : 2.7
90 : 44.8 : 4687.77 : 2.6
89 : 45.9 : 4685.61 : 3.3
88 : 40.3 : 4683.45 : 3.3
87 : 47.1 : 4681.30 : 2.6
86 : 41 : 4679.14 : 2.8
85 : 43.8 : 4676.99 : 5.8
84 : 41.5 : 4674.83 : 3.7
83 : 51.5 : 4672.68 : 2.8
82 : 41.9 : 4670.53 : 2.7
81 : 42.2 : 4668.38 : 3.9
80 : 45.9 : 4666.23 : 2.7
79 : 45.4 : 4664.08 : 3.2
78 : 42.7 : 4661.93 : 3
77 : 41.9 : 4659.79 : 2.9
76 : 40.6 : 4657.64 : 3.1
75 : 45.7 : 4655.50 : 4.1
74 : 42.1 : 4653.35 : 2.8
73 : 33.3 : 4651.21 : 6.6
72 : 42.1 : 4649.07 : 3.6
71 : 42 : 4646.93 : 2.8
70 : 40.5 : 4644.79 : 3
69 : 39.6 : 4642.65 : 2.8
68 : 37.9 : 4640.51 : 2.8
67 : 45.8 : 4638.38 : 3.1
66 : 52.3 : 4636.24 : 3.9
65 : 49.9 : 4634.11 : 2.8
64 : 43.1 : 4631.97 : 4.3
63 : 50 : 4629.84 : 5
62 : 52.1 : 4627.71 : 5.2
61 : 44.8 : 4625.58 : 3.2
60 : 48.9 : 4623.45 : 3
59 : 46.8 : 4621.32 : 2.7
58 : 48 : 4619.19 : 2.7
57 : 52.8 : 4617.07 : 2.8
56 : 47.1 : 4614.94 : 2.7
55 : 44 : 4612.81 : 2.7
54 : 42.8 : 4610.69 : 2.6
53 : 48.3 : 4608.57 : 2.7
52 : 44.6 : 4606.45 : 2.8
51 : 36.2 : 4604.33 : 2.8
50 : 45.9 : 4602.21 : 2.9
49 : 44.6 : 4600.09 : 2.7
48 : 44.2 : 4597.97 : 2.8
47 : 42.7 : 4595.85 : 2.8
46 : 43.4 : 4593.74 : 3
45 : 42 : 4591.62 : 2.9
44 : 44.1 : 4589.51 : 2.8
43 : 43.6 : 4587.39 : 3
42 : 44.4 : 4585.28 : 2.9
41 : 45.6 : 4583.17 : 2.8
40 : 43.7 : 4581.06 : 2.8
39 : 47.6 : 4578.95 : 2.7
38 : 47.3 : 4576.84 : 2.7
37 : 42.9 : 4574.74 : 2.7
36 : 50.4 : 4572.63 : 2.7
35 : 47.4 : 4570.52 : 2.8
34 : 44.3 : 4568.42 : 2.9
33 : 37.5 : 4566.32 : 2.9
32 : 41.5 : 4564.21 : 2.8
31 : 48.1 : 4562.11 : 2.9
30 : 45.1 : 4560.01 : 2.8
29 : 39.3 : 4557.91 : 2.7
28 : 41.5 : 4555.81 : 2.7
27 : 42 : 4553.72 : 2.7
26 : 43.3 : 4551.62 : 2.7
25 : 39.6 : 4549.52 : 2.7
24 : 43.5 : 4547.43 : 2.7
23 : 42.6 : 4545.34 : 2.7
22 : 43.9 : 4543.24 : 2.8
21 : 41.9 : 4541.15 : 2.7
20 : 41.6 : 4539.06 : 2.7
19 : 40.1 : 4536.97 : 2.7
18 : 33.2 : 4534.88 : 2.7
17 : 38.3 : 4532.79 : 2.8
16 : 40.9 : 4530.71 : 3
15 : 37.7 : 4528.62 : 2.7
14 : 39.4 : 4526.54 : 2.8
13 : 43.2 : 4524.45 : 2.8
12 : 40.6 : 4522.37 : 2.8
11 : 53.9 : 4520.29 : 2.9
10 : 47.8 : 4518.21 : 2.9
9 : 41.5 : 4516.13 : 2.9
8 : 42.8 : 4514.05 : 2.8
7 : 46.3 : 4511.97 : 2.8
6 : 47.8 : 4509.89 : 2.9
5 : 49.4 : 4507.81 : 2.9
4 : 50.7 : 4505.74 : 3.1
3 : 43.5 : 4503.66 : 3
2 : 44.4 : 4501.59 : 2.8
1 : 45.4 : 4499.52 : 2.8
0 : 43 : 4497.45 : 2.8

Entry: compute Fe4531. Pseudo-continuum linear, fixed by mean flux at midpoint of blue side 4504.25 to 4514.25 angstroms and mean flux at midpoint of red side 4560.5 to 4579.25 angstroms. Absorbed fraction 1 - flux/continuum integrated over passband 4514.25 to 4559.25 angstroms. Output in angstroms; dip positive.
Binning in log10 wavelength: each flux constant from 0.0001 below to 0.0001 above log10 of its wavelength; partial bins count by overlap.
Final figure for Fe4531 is 4.6 angstroms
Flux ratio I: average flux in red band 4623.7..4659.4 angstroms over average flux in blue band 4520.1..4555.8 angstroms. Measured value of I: 1.07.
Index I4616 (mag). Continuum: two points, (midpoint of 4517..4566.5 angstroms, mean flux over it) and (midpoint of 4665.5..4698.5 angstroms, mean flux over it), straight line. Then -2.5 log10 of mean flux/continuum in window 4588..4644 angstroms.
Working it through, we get -0.06 mag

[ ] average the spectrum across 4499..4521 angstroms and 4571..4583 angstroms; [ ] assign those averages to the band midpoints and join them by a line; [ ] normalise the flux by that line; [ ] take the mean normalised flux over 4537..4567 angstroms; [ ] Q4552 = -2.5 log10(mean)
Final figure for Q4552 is 0.10 mag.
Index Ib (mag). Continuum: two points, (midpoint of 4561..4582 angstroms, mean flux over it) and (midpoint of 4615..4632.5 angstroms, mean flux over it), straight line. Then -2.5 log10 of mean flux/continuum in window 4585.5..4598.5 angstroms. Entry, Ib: 0.07 mag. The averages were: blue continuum 45.1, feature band 43.4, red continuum 48.4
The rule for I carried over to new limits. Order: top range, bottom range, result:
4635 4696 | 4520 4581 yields 1.01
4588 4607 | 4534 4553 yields 1.05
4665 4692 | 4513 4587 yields 1.03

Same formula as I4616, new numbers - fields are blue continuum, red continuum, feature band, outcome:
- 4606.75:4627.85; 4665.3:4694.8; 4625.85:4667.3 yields 0.05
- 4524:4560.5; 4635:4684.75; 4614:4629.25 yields -0.15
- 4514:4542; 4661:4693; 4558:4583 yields -0.06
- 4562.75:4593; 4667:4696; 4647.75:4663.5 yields 0.07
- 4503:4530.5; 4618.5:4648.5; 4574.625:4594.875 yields 0.02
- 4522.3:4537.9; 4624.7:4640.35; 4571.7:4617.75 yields -0.01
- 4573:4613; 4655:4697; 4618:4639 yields -0.10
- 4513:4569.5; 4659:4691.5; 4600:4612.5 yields -0.02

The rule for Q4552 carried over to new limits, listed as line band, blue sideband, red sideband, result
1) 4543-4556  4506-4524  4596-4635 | 0.098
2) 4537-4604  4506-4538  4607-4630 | 0.043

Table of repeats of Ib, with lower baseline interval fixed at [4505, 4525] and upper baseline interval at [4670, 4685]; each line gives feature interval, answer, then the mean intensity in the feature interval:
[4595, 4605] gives 0.05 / 42.9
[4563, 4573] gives 0.04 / 43.8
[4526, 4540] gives 0.19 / 38.7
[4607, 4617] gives -0.03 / 46.2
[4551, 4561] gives 0.09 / 42.2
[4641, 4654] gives 0.12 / 39.8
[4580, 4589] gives 0.03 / 44.3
